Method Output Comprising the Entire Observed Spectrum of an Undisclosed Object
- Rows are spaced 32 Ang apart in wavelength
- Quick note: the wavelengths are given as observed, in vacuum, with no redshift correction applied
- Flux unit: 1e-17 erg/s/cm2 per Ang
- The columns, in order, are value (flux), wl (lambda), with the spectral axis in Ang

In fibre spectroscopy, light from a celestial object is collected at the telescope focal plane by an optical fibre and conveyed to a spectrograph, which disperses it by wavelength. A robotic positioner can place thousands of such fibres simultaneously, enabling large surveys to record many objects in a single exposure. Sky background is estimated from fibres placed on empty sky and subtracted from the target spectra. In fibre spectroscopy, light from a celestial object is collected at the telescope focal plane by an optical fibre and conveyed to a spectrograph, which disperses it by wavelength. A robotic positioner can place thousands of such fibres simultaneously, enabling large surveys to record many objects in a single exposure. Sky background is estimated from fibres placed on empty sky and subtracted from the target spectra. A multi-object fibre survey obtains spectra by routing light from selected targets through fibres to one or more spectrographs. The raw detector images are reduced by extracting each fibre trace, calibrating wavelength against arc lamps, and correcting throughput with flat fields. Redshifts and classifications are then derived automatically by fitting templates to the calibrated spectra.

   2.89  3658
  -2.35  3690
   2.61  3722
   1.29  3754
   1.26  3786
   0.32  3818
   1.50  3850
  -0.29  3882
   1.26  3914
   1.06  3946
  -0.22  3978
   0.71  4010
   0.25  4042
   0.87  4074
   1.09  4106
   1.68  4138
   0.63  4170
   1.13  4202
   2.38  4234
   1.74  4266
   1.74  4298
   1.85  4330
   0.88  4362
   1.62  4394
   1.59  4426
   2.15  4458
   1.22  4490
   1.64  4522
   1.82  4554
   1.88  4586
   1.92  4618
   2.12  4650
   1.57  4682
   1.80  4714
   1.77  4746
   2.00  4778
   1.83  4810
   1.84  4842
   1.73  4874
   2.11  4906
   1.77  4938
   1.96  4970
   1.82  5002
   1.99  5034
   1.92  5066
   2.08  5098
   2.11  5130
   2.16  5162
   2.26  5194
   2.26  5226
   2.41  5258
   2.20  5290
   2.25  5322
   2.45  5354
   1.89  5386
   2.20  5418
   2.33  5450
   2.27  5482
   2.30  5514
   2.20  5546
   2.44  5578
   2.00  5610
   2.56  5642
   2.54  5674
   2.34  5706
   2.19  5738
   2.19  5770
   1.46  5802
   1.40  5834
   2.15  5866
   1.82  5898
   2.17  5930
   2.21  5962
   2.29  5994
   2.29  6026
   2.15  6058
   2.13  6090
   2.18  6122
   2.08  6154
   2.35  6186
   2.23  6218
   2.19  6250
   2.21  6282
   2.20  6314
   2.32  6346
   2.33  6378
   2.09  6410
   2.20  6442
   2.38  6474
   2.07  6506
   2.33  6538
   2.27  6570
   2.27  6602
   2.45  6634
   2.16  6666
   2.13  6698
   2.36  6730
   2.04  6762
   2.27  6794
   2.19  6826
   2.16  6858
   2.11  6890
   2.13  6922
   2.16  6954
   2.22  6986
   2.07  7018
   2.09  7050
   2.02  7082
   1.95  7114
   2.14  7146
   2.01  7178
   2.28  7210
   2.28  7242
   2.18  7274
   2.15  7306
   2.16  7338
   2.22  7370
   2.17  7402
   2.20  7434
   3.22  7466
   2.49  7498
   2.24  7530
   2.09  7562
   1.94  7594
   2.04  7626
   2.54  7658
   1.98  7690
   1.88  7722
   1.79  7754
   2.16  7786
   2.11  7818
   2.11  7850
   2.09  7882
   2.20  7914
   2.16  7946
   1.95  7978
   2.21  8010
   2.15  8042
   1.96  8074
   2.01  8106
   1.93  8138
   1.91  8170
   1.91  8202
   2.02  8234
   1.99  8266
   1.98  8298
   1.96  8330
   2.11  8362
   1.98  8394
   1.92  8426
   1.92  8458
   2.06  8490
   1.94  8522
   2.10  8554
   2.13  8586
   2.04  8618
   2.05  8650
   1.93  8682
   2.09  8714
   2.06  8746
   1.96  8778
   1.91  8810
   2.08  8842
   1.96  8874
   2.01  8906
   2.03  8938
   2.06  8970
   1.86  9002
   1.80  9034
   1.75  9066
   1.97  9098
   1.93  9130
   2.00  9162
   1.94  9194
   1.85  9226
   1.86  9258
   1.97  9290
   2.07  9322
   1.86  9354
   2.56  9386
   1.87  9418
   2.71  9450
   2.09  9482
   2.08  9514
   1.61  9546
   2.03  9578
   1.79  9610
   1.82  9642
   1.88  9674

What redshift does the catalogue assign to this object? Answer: 0.138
